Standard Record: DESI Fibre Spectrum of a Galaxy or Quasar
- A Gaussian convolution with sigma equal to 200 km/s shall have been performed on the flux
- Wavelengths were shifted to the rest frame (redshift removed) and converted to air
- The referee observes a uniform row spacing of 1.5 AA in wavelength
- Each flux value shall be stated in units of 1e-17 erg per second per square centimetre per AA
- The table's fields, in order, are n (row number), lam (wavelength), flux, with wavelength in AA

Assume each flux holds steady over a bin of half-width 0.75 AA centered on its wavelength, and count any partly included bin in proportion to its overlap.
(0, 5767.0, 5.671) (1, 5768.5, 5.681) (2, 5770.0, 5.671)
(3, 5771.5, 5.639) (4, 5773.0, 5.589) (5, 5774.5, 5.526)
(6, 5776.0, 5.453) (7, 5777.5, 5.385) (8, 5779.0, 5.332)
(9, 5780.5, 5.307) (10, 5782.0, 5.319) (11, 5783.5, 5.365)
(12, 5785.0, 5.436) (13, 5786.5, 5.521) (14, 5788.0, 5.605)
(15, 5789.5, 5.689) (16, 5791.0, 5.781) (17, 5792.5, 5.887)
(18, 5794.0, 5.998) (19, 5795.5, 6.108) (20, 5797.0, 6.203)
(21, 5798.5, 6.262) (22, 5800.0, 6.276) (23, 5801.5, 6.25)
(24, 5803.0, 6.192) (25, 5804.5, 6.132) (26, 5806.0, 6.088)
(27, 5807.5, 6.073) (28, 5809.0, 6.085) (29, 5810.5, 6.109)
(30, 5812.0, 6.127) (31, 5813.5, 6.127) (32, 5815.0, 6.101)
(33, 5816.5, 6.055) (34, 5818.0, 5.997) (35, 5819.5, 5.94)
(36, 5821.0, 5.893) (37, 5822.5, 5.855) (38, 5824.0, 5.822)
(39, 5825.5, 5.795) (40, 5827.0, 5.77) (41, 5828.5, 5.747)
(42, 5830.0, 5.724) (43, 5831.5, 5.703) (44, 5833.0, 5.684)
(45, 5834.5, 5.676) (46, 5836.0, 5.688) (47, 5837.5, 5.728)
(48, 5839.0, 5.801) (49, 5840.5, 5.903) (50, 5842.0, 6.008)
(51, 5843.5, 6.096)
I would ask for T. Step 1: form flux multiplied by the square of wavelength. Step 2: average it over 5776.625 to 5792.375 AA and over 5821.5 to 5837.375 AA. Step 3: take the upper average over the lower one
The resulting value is 1.06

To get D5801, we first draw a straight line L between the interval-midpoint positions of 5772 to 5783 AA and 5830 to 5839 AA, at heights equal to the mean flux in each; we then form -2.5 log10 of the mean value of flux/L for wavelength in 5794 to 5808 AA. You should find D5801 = -0.12 mag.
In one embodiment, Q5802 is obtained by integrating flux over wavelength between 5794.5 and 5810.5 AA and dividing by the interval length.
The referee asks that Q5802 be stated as 6.16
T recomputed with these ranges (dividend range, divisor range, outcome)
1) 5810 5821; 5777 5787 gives 1.14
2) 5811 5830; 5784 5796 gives 1.04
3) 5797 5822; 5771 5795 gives 1.11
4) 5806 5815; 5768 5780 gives 1.12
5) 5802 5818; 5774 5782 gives 1.15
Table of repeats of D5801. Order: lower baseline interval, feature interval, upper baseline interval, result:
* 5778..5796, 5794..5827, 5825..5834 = -0.07 mag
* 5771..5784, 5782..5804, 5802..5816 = -0.02 mag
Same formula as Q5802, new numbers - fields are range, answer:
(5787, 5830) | 5.99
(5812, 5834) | 5.88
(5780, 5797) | 5.67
